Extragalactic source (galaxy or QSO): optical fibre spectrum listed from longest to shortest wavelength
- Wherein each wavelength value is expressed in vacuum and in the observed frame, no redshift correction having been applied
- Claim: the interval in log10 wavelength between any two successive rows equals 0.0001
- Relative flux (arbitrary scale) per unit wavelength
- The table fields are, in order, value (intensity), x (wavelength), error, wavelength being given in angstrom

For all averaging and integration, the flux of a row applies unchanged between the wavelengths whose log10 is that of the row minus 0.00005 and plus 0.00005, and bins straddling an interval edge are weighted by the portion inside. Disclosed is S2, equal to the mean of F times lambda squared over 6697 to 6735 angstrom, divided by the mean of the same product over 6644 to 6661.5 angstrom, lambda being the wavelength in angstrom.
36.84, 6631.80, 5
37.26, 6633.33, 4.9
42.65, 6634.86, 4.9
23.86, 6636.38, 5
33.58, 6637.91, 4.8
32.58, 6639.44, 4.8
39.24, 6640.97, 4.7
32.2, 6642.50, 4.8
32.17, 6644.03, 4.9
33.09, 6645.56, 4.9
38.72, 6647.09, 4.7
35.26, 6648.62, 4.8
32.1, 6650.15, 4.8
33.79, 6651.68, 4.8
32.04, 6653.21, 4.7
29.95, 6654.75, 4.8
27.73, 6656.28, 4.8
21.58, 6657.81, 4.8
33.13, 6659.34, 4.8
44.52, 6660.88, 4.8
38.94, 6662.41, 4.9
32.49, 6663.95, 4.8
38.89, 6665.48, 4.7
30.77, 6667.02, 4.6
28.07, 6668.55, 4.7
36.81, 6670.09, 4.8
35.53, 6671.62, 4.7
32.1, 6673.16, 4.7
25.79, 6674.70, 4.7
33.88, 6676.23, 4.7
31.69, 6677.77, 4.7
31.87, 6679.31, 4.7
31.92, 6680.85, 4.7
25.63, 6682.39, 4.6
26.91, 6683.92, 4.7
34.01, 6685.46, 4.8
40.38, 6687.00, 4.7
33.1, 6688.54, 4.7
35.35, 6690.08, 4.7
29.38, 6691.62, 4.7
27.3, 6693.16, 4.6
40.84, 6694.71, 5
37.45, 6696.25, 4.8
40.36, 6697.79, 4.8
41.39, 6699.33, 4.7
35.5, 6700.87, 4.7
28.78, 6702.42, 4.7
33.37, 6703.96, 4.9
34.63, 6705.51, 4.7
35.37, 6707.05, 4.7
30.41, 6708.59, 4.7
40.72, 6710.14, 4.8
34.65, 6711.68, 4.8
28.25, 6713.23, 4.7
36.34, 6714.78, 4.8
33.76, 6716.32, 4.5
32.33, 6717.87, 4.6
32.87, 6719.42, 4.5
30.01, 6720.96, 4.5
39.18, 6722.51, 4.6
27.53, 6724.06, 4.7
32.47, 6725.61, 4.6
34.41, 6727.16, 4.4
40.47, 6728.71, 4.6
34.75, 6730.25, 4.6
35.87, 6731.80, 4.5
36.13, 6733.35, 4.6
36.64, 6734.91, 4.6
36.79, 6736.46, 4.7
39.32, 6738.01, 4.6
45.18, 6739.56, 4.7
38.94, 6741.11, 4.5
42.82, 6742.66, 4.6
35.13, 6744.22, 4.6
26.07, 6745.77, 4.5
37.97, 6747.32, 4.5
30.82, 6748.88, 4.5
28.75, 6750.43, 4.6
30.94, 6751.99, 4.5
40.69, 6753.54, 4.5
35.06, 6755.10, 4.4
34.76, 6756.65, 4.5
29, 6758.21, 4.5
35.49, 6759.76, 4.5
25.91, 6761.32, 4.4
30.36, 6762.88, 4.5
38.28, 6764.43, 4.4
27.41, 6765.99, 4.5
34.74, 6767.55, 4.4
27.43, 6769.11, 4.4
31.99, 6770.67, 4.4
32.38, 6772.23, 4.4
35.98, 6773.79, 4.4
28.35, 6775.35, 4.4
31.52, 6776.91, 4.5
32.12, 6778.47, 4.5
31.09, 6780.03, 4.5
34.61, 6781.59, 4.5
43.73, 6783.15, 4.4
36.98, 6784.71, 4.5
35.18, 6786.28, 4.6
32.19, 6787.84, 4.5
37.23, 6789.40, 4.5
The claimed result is 1.08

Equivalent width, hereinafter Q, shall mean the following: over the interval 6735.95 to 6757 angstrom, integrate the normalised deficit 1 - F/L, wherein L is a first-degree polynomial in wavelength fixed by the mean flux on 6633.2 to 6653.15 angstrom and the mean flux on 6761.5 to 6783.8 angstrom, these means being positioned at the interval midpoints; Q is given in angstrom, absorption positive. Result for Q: -1.93 angstrom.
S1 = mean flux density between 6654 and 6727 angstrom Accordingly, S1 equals 33.3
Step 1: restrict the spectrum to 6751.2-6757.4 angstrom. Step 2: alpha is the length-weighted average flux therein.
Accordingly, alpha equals 35.4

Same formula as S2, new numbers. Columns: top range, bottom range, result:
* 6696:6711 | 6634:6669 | 1.09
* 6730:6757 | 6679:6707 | 1.08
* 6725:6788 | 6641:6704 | 1.06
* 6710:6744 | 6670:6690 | 1.13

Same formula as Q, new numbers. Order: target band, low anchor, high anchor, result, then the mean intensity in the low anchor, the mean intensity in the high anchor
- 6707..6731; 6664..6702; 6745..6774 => -0.8 angstrom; 33.5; 32.2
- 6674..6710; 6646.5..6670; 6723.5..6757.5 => 0.8 angstrom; 33.3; 35.6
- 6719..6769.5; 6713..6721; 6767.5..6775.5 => -3.3 angstrom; 32.8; 31.8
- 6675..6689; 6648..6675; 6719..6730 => 0.5 angstrom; 32.9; 34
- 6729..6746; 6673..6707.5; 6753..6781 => -2.5 angstrom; 33.4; 32.3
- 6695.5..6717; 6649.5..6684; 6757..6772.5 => -2.2 angstrom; 32.1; 31.4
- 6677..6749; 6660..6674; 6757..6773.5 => -2.5 angstrom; 35.3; 31.5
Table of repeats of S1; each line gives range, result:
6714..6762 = 34.7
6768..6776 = 31.4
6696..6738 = 34.9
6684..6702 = 35.4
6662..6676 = 33.1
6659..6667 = 37.2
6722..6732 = 34.8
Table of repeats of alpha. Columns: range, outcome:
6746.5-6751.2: 32.5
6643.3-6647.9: 34.7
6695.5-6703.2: 36.7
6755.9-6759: 31.9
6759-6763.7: 30.7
